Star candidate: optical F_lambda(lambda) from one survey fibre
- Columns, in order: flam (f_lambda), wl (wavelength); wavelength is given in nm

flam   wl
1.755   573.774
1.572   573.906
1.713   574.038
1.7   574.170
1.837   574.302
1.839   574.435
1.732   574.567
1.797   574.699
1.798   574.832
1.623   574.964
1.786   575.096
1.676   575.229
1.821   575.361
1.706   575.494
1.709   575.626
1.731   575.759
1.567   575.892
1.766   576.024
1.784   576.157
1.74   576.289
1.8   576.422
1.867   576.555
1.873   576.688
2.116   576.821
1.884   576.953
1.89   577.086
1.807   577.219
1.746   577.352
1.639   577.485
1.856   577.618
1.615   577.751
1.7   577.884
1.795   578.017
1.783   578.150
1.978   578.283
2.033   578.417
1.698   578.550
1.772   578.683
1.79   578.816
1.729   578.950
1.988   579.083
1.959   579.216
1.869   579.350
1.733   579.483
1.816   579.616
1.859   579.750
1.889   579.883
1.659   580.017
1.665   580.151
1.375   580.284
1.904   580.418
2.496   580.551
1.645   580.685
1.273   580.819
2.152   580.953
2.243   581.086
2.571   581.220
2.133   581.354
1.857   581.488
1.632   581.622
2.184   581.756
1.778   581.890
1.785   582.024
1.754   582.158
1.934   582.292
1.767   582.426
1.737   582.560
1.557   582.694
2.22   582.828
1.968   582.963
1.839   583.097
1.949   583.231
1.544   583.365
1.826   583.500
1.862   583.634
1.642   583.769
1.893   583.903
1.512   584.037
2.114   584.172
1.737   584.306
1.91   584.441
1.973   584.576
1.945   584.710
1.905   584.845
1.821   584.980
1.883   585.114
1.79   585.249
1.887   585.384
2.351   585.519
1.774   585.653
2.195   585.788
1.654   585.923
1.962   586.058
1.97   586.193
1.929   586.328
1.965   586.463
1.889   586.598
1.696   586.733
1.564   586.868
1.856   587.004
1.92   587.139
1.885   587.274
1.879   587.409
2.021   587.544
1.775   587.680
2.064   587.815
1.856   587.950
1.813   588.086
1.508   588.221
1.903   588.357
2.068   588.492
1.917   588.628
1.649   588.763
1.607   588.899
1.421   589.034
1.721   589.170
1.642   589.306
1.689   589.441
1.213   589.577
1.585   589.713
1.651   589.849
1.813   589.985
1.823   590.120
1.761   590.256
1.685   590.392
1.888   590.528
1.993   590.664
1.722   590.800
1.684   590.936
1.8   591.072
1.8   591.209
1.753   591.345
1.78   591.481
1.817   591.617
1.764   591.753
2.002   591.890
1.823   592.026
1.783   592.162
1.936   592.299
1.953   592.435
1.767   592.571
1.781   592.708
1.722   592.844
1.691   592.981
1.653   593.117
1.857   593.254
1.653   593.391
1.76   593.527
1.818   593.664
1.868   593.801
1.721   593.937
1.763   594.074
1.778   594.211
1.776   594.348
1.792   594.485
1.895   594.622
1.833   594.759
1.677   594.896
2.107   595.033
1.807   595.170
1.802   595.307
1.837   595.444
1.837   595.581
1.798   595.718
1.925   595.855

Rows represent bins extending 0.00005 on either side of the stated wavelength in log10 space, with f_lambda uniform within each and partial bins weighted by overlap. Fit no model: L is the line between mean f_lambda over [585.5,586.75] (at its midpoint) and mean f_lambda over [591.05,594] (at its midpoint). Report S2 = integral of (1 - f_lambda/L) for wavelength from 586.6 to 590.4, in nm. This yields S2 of 0.26 nm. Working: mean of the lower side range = 1.93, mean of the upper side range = 1.8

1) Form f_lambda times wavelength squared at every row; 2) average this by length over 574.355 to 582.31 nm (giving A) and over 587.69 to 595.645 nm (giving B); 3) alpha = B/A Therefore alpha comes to 1.02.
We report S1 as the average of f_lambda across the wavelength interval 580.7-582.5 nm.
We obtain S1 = 1.92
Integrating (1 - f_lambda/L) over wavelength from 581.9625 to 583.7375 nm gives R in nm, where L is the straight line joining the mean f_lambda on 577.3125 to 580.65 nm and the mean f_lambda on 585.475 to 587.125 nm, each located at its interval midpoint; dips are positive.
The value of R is 0.03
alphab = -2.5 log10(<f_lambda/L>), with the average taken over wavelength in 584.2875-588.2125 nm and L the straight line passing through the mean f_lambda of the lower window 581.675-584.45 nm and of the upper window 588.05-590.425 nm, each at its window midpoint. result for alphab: -0.08 mag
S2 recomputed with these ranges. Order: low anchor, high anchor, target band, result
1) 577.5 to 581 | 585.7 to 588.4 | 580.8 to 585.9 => -0.17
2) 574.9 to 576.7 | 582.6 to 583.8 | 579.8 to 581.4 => -0.10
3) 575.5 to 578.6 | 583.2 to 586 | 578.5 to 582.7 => -0.06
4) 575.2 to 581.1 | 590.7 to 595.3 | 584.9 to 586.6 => -0.12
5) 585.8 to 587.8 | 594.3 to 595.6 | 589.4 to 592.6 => 0.14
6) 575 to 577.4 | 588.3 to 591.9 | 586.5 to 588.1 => -0.09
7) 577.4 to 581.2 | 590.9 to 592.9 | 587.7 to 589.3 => 0.04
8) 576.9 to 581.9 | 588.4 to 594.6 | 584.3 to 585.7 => -0.08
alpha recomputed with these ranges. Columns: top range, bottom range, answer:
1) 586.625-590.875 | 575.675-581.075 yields 1.01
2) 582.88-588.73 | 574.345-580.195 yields 1.07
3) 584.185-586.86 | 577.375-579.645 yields 1.08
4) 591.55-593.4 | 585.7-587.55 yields 0.98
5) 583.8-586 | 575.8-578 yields 1.09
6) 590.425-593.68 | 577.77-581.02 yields 1.04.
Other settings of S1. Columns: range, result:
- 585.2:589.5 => 1.84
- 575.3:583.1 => 1.84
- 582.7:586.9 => 1.87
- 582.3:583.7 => 1.83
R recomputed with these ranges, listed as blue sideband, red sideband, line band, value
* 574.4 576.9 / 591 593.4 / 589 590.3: 0.116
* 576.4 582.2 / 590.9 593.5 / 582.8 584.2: 0.000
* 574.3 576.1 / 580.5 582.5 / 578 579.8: 0.013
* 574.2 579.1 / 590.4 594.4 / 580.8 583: -0.168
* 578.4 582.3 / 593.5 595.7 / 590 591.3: 0.026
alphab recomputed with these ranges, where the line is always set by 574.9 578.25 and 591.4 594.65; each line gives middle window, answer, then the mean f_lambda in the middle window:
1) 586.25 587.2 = -0.03 mag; 1.83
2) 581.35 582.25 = -0.05 mag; 1.86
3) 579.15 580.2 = -0.02 mag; 1.81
